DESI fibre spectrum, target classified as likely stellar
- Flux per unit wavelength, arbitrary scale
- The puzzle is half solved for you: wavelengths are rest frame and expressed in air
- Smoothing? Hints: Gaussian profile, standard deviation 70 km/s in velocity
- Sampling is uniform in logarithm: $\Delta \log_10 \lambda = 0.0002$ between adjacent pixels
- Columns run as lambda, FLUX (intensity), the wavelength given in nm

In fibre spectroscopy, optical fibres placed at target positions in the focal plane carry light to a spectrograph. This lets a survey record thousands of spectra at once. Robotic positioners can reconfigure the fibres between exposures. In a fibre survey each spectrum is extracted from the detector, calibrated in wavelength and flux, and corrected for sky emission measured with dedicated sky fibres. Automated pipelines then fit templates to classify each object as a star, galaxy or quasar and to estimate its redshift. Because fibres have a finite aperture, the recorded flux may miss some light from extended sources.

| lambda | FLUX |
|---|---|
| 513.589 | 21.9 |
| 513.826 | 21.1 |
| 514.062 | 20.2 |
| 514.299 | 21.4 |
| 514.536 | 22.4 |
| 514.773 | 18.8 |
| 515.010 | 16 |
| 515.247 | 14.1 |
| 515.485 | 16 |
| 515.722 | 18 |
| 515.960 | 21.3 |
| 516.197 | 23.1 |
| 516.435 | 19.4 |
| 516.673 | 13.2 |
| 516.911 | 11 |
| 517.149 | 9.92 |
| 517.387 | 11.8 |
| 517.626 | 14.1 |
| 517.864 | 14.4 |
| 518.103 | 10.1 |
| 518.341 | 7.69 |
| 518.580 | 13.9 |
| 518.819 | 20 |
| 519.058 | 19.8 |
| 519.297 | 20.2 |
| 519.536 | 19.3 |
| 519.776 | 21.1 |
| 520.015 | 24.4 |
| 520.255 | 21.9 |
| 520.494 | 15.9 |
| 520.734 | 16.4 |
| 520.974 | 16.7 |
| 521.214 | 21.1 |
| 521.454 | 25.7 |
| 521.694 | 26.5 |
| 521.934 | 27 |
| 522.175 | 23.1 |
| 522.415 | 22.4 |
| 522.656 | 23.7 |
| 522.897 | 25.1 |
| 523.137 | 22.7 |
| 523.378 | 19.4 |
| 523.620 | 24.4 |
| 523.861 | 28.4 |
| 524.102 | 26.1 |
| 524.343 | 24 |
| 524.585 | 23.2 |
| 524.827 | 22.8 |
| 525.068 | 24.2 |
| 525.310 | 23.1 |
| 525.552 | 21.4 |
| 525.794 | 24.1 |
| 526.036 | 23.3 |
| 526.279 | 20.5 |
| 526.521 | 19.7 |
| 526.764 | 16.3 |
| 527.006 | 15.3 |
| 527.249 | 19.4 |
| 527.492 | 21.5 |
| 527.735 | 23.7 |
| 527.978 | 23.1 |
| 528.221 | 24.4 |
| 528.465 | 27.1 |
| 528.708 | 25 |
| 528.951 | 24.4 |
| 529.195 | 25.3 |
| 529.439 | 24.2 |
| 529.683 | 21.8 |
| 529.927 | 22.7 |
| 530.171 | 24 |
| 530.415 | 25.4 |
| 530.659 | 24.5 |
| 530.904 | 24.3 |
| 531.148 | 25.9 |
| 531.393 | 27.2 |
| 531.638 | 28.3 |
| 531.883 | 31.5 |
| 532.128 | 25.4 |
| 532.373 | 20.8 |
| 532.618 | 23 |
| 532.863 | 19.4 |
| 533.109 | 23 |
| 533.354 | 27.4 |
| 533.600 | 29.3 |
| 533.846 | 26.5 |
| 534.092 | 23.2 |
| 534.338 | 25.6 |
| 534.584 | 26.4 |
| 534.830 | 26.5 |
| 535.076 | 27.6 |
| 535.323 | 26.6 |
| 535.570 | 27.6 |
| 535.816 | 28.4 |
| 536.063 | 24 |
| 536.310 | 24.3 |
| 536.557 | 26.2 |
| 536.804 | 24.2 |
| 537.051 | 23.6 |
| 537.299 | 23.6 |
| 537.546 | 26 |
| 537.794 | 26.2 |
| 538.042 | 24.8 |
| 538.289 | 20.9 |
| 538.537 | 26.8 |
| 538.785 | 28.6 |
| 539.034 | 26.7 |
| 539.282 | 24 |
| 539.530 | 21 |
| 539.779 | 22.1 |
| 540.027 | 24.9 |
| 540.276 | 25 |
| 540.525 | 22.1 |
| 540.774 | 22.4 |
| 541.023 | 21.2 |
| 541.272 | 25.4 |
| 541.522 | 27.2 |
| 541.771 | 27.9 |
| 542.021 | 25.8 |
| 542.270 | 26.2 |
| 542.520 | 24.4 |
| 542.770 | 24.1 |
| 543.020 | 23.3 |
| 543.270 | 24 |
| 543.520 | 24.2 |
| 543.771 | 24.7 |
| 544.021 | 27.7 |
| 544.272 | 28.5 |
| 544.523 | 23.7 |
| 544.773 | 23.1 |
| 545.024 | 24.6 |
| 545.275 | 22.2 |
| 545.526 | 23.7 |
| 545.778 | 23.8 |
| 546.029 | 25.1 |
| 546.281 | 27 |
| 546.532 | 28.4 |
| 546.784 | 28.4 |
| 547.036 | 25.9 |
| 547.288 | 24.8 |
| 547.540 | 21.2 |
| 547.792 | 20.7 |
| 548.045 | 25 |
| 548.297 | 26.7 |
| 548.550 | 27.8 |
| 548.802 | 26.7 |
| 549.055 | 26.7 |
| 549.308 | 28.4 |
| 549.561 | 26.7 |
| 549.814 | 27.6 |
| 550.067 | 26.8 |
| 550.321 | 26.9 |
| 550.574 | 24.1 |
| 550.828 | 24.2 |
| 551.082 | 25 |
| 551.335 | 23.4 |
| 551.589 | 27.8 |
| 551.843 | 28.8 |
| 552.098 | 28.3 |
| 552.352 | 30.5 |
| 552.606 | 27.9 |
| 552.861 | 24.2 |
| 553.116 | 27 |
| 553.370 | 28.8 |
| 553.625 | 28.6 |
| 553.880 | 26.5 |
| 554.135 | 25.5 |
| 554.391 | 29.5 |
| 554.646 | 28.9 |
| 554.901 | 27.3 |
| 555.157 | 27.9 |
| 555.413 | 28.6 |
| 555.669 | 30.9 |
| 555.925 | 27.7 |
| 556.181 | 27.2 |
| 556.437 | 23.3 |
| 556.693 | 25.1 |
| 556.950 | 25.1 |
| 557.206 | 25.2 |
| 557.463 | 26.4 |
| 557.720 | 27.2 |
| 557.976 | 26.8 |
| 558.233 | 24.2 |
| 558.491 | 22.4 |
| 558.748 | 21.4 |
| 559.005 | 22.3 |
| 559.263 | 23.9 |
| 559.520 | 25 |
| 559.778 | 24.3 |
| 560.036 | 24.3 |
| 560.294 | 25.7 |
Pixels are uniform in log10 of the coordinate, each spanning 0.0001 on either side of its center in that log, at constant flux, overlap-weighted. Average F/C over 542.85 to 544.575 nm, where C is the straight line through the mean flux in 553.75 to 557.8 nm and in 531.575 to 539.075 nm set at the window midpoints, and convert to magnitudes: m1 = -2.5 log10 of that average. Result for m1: 0.04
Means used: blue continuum 25.5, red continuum 27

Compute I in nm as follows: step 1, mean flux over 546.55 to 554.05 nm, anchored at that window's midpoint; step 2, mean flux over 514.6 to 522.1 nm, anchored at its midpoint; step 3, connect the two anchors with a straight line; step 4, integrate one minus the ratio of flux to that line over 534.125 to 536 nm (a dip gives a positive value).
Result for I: -0.368 nm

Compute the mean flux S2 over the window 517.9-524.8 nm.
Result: 21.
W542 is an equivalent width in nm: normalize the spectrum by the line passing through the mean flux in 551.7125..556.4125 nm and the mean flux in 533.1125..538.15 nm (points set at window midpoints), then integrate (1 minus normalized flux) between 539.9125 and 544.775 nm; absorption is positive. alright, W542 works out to 0.32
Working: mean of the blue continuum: 25.8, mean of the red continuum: 27.9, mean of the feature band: 24.8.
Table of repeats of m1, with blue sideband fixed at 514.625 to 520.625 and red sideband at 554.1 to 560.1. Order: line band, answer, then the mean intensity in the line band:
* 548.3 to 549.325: -0.14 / 27.2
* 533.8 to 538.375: -0.21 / 25.4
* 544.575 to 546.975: -0.09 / 25.1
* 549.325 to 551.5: -0.06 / 25.8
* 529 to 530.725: -0.22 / 24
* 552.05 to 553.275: -0.11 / 27.6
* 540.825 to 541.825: -0.13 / 25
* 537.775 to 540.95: -0.12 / 24.2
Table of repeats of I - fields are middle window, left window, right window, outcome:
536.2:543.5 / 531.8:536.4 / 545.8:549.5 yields 0.32 nm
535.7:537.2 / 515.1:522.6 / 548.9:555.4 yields -0.15 nm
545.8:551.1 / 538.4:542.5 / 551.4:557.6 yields 0.07 nm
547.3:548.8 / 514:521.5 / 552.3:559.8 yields 0.00 nm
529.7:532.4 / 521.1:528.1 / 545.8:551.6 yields -0.21 nm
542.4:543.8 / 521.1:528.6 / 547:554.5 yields 0.07 nm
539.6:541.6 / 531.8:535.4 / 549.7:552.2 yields 0.16 nm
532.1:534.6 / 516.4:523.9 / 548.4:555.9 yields -0.22 nm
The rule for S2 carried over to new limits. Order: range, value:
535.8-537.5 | 24.7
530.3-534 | 25.4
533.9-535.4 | 26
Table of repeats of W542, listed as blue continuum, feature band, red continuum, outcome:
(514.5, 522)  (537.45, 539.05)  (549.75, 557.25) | -0.19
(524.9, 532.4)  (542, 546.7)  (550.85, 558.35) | 0.12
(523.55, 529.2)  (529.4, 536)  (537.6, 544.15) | -0.49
